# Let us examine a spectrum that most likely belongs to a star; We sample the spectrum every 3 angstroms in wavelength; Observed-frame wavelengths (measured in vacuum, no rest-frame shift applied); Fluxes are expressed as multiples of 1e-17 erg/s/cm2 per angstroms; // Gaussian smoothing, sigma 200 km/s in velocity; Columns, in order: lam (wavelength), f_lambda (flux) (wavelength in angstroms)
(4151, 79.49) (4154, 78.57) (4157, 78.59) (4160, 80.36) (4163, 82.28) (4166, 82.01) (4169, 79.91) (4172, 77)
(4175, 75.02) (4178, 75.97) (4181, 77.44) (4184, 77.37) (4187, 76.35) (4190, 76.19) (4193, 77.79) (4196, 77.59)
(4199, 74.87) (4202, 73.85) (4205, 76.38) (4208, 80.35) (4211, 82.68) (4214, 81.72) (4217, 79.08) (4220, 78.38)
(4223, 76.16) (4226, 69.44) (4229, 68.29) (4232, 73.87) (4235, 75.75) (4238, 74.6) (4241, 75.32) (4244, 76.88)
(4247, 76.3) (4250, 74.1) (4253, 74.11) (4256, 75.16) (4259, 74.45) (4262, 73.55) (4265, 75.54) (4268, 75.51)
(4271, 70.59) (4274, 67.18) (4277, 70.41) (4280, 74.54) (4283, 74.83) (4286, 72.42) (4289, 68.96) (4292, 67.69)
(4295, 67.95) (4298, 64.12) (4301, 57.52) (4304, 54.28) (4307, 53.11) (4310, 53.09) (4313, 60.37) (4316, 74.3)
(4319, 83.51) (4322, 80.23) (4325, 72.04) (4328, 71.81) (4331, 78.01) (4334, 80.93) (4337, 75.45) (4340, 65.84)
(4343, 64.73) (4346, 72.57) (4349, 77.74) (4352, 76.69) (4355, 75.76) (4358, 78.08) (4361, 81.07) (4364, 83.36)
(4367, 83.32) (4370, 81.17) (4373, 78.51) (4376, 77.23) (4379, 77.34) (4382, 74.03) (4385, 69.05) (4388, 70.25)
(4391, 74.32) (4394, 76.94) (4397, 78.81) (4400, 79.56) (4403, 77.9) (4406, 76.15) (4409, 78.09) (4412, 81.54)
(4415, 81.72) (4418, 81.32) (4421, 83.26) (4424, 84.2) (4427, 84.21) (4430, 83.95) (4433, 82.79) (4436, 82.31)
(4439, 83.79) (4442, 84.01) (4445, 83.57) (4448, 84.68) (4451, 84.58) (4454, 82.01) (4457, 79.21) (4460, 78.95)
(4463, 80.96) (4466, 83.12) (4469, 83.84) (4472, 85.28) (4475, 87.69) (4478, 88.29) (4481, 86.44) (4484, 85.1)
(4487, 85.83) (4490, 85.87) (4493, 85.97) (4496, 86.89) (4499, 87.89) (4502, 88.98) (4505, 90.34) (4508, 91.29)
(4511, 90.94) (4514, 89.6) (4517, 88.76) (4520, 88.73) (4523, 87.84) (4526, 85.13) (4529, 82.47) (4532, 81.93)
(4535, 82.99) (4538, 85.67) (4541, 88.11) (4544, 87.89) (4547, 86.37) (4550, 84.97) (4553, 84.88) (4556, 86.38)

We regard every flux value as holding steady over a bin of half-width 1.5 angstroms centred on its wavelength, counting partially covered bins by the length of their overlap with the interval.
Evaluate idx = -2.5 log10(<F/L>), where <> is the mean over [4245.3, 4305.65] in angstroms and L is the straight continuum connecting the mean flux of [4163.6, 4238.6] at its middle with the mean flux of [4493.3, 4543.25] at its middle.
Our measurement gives 0.13 mag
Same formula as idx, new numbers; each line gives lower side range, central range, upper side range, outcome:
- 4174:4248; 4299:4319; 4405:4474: 0.284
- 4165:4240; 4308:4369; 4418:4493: 0.088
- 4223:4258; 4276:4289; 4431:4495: 0.048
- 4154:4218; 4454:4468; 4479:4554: 0.060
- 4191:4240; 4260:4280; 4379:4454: 0.072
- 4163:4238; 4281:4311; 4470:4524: 0.251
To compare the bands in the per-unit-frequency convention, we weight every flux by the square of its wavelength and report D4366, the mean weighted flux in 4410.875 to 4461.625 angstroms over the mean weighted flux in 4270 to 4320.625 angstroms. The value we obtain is 1.32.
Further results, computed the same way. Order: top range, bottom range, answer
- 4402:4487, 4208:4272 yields 1.21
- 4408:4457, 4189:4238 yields 1.20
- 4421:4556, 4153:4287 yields 1.27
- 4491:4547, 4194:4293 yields 1.33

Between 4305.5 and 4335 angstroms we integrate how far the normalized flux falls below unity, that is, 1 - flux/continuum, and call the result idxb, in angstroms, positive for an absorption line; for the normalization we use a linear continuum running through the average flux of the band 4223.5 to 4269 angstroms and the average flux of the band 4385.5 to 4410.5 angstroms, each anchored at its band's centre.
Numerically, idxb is 1.8 angstroms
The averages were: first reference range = 74.2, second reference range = 76.2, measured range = 70.6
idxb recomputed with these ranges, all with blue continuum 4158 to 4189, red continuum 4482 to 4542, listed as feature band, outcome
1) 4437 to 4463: 0.89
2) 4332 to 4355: 2.51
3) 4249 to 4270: 1.56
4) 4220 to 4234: 1.22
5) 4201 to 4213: 0.08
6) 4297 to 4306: 2.60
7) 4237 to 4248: 0.59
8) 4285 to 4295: 1.48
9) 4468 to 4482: -0.05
